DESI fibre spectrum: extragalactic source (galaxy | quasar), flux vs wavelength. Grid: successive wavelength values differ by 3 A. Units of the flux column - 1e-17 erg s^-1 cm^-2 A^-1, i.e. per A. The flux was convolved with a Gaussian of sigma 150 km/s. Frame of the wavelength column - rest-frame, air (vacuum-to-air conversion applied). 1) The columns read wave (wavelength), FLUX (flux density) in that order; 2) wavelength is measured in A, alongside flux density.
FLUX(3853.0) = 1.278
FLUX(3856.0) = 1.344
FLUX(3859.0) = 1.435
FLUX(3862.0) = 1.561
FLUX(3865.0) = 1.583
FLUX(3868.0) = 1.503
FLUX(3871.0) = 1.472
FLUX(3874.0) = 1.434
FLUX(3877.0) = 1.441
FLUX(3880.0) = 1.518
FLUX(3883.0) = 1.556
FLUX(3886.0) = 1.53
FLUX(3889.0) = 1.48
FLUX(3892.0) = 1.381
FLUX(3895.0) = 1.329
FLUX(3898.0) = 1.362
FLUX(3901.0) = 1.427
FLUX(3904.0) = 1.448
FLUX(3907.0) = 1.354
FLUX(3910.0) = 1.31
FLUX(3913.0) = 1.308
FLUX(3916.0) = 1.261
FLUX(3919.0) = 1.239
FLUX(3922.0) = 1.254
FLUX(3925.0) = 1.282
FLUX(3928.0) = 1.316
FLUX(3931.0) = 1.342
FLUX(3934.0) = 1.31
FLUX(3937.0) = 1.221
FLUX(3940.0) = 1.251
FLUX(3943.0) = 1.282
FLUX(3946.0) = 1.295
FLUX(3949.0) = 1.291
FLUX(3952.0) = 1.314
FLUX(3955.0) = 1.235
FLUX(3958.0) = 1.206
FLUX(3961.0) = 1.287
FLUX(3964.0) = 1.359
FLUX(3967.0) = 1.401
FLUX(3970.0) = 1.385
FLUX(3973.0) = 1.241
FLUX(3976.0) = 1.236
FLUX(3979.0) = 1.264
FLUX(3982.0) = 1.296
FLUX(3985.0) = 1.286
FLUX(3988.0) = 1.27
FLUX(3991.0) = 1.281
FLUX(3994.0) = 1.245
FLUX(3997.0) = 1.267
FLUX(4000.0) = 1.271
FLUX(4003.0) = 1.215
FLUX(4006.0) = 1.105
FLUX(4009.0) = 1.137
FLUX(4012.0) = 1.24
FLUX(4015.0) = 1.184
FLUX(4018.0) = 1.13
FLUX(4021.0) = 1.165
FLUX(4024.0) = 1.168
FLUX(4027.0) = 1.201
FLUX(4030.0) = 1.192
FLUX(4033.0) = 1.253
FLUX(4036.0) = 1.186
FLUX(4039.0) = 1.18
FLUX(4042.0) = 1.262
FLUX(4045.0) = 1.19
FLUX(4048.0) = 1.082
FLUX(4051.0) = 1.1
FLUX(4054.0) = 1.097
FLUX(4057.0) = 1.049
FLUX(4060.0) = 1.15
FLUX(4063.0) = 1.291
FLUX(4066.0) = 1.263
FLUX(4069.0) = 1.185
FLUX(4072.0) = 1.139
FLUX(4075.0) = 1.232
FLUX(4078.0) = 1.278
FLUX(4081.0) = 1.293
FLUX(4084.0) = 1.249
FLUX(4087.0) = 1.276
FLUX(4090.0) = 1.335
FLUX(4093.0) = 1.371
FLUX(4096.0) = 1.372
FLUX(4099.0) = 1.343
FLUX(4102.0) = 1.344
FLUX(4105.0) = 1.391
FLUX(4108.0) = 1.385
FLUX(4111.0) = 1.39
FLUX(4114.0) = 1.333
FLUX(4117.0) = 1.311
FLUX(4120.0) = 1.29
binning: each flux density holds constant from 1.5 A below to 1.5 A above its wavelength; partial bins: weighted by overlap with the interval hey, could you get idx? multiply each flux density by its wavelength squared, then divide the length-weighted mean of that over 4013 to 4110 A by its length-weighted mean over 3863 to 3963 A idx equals 1.0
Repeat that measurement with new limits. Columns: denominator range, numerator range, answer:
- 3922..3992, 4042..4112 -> 1.03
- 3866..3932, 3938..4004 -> 0.96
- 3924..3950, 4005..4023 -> 0.94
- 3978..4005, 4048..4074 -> 0.95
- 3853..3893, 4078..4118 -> 1.02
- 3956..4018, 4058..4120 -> 1.09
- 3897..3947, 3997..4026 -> 0.95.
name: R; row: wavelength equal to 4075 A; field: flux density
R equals 1.232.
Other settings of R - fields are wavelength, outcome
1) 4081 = 1.293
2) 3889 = 1.48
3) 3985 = 1.286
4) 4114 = 1.333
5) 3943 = 1.282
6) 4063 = 1.291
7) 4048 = 1.082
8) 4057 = 1.049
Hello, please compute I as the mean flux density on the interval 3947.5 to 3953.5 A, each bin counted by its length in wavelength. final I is 1.3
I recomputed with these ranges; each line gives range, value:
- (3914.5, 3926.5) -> 1.26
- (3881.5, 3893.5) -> 1.49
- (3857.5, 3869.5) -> 1.52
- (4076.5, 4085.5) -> 1.27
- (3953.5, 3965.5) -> 1.27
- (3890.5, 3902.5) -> 1.37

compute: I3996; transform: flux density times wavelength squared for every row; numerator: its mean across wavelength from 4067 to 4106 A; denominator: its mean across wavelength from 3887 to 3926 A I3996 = 1.05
